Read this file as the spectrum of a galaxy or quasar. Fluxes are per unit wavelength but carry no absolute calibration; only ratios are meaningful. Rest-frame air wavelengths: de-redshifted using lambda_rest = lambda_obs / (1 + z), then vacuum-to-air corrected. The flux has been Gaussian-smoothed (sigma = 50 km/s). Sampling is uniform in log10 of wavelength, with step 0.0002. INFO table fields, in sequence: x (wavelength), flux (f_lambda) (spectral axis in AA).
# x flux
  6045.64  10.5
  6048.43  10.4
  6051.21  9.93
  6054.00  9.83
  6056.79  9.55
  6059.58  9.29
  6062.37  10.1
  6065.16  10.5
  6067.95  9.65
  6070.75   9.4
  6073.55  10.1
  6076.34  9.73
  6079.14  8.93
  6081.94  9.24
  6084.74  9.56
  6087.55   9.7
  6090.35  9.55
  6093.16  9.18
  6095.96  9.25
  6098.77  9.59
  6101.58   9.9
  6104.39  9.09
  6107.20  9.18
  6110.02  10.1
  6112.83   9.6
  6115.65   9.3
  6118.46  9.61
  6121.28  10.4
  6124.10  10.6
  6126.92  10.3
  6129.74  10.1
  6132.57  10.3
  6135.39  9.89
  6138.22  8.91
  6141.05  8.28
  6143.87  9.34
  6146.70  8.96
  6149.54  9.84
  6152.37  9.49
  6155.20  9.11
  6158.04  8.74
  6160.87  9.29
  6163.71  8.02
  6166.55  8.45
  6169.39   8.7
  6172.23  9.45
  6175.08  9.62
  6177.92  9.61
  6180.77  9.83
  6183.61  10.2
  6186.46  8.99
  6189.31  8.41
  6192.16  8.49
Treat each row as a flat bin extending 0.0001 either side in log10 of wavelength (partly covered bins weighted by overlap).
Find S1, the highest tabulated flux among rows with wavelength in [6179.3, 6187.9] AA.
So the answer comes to 10.2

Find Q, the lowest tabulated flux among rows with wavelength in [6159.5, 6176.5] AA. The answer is 8.02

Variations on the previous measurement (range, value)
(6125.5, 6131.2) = 10.1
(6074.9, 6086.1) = 8.93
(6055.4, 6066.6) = 9.29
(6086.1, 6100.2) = 9.18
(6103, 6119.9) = 9.09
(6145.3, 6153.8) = 8.96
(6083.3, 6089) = 9.56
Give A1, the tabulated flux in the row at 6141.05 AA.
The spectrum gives 8.28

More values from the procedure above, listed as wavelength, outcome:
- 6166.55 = 8.45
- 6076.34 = 9.73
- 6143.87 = 9.34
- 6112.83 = 9.6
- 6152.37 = 9.49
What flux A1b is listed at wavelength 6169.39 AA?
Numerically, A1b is 8.7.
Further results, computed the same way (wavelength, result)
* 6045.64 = 10.5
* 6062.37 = 10.1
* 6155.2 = 9.11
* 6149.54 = 9.84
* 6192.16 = 8.49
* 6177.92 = 9.61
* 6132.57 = 10.3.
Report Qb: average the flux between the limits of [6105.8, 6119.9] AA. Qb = 9.56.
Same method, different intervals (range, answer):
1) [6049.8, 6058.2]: 9.77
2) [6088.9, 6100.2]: 9.4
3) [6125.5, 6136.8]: 10.1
